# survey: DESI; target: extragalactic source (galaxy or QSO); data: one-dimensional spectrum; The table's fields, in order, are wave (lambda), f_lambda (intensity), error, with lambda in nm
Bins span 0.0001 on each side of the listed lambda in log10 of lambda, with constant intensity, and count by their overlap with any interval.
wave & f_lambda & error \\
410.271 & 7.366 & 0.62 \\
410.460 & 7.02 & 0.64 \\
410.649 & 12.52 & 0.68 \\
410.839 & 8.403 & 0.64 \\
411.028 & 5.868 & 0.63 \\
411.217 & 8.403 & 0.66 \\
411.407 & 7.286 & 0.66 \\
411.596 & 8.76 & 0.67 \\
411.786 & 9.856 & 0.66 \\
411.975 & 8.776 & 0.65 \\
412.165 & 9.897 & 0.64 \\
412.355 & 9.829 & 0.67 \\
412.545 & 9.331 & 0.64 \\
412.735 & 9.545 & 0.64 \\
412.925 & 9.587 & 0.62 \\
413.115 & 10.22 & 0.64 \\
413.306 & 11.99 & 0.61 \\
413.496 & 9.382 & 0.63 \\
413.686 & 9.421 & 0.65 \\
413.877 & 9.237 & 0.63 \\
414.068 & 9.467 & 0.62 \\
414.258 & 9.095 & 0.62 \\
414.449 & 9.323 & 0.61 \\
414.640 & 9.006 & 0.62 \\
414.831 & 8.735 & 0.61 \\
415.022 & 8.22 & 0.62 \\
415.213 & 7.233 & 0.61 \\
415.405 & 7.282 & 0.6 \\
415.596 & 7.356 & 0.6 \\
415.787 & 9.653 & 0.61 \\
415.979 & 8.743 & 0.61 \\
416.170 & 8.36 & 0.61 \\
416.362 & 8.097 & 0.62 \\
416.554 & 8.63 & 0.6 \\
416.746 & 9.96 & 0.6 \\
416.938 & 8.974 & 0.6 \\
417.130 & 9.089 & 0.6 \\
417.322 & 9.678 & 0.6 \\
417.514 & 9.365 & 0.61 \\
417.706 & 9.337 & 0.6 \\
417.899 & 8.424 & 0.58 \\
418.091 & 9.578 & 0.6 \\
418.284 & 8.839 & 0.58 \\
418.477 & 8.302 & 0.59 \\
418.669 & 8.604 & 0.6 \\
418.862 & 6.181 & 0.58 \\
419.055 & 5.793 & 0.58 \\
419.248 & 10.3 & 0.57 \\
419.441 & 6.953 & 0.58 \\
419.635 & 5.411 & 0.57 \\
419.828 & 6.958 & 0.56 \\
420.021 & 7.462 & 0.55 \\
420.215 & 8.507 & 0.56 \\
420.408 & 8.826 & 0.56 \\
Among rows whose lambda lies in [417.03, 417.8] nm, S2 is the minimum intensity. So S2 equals 9.089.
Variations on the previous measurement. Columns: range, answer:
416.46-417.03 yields 8.63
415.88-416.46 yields 8.097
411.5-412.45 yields 8.76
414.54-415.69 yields 7.233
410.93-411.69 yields 5.868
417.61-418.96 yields 6.181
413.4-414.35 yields 9.095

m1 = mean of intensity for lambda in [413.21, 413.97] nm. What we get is 10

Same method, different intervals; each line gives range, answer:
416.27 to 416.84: 8.89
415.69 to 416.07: 9.19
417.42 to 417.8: 9.36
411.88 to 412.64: 9.46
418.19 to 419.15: 7.54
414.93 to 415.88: 7.94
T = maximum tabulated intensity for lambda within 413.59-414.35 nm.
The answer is 9.467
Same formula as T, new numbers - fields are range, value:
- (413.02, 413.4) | 11.99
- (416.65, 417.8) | 9.96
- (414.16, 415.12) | 9.323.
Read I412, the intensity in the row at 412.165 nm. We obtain 9.897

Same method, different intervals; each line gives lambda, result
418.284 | 8.839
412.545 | 9.331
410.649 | 12.52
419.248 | 10.3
